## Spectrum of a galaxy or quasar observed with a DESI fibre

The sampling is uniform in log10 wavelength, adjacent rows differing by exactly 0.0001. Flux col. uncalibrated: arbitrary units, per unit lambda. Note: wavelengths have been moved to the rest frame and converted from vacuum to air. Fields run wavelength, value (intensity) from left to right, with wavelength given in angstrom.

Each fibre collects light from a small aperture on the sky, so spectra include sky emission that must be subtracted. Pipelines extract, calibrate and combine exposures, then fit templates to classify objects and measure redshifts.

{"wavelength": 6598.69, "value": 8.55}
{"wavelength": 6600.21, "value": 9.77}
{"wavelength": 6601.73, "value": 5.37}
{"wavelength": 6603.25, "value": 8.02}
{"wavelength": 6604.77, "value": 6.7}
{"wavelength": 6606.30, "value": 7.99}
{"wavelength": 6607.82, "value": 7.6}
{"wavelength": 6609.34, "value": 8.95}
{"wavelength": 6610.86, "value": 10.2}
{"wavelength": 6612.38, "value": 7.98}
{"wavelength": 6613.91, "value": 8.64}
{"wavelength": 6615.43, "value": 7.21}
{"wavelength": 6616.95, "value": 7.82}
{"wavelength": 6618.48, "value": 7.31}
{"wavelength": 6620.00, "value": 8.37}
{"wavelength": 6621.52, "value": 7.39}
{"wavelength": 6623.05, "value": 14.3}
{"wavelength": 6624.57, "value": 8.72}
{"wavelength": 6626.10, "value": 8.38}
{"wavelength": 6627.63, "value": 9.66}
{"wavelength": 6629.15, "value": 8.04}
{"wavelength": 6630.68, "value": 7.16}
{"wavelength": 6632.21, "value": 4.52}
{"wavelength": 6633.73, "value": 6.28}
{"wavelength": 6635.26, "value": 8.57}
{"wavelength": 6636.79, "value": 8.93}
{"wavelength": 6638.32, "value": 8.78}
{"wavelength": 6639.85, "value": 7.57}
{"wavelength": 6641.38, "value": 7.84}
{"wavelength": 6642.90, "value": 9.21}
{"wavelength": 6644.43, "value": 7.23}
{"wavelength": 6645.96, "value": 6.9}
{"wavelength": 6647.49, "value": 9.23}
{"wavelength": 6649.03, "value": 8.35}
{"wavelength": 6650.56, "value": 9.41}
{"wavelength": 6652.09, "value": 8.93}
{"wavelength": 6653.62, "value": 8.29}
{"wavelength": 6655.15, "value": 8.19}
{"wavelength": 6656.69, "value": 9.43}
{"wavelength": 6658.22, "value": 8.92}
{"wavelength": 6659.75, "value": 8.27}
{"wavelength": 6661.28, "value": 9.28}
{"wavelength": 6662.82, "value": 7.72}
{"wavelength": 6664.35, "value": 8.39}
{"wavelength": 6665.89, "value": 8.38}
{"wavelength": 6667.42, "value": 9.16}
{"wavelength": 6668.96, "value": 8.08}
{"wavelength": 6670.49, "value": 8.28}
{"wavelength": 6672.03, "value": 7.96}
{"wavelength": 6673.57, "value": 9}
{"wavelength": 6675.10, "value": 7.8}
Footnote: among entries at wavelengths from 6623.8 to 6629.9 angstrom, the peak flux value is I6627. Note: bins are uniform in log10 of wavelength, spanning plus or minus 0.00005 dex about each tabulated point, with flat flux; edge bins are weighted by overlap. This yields 9.66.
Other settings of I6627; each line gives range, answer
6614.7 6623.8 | 14.3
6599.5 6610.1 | 9.77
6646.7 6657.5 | 9.43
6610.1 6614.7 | 10.2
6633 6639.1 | 8.93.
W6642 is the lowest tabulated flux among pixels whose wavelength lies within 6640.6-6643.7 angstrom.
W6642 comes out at 7.84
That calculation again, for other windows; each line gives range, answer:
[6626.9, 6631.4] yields 7.16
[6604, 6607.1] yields 6.7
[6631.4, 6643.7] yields 4.52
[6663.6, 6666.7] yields 8.38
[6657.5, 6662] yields 8.27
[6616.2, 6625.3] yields 7.31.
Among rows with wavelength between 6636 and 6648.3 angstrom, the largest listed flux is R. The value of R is 9.23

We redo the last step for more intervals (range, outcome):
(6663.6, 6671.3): 9.16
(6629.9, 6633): 7.16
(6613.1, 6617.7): 8.64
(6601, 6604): 8.02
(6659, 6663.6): 9.28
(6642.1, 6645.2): 9.21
